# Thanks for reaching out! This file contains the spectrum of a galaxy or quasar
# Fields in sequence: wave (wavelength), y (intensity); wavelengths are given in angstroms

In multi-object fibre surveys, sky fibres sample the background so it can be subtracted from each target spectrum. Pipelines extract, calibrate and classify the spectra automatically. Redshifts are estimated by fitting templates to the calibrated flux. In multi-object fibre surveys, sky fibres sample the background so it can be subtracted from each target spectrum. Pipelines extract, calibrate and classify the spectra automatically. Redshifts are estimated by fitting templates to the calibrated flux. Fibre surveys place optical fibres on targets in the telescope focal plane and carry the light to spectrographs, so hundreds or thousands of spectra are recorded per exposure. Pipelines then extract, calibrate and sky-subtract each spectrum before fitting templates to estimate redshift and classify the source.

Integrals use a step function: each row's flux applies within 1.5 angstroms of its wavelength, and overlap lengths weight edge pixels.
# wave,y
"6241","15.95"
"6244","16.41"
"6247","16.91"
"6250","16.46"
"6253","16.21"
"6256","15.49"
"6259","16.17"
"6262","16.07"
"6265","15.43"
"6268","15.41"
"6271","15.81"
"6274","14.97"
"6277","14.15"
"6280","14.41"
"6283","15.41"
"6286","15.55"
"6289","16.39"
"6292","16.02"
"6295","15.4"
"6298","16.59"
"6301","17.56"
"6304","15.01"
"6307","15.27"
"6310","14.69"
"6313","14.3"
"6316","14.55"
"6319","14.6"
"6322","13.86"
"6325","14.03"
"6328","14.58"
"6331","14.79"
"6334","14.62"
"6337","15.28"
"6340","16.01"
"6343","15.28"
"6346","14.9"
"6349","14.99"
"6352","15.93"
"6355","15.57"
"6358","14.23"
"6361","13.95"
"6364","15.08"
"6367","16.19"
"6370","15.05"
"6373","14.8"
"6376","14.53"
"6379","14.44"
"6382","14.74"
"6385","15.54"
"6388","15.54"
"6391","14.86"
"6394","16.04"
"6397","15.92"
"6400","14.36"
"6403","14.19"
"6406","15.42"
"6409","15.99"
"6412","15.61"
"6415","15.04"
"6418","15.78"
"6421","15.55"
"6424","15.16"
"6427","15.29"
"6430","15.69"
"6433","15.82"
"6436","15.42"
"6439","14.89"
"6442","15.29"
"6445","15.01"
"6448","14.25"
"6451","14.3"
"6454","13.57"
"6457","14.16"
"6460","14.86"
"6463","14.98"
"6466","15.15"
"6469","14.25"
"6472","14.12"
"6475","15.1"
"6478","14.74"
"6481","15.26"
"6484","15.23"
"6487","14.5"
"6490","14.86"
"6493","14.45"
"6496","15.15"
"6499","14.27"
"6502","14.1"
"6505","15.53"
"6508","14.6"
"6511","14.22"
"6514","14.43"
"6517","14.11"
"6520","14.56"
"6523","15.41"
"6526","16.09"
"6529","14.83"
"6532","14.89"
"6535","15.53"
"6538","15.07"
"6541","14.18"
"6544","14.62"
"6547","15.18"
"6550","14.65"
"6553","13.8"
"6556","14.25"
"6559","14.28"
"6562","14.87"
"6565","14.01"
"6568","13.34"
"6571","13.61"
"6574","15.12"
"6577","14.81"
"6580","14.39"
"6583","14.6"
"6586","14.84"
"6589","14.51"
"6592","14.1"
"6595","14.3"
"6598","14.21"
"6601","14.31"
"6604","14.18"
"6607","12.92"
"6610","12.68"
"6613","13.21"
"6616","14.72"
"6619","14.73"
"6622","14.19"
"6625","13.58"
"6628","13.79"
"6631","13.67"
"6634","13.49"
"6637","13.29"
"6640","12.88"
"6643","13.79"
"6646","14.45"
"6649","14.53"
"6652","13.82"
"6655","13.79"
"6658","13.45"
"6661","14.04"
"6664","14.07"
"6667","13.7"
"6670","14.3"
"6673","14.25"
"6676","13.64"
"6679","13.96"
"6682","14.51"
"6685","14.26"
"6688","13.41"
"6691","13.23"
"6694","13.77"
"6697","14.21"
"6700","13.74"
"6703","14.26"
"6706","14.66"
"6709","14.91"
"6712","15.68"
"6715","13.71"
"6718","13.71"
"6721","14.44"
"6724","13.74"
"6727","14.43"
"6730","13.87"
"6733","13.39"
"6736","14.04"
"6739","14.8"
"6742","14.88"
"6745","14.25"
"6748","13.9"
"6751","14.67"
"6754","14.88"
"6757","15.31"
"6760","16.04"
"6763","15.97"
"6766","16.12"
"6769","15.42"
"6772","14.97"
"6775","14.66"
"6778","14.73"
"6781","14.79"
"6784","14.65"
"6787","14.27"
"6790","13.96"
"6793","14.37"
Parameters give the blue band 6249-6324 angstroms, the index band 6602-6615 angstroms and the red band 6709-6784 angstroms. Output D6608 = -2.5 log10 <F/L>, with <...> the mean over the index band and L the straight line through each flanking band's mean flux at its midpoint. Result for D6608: 0.120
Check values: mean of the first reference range 15.4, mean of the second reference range 14.7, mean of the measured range 13.3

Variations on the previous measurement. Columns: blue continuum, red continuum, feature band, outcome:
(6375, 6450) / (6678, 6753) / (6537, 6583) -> 0.022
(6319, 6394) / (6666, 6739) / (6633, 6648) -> 0.049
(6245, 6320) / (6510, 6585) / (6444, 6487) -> 0.019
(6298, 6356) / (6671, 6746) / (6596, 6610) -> 0.048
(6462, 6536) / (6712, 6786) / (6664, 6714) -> 0.041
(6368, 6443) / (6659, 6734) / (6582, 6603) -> 0.007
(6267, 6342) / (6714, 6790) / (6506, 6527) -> 0.011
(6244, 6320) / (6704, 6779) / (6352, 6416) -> 0.018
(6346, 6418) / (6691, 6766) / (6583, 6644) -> 0.062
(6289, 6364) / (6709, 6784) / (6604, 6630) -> 0.081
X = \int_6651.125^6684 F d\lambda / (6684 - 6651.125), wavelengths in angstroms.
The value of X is 14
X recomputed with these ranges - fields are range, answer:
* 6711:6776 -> 14.7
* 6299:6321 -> 15.1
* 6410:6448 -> 15.3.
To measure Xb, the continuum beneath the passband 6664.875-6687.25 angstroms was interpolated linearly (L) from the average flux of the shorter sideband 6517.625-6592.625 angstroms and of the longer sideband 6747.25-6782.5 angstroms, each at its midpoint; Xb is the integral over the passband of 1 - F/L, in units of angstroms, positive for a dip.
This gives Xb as 1.3 angstroms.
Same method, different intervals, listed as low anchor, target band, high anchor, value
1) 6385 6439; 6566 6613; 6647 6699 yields 1.0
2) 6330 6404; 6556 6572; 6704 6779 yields 0.9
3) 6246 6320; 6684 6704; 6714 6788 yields 1.3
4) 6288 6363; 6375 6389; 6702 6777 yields 0.1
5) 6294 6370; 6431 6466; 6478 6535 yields 0.2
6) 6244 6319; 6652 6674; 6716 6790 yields 1.3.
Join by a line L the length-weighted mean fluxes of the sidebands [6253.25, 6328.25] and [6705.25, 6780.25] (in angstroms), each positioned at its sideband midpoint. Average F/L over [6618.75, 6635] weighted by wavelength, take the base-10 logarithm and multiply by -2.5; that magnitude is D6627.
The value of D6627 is 0.07 mag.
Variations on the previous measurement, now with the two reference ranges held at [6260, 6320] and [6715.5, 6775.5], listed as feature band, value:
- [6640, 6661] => 0.07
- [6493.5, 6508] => 0.02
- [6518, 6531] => -0.01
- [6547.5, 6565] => 0.04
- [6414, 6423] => -0.02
